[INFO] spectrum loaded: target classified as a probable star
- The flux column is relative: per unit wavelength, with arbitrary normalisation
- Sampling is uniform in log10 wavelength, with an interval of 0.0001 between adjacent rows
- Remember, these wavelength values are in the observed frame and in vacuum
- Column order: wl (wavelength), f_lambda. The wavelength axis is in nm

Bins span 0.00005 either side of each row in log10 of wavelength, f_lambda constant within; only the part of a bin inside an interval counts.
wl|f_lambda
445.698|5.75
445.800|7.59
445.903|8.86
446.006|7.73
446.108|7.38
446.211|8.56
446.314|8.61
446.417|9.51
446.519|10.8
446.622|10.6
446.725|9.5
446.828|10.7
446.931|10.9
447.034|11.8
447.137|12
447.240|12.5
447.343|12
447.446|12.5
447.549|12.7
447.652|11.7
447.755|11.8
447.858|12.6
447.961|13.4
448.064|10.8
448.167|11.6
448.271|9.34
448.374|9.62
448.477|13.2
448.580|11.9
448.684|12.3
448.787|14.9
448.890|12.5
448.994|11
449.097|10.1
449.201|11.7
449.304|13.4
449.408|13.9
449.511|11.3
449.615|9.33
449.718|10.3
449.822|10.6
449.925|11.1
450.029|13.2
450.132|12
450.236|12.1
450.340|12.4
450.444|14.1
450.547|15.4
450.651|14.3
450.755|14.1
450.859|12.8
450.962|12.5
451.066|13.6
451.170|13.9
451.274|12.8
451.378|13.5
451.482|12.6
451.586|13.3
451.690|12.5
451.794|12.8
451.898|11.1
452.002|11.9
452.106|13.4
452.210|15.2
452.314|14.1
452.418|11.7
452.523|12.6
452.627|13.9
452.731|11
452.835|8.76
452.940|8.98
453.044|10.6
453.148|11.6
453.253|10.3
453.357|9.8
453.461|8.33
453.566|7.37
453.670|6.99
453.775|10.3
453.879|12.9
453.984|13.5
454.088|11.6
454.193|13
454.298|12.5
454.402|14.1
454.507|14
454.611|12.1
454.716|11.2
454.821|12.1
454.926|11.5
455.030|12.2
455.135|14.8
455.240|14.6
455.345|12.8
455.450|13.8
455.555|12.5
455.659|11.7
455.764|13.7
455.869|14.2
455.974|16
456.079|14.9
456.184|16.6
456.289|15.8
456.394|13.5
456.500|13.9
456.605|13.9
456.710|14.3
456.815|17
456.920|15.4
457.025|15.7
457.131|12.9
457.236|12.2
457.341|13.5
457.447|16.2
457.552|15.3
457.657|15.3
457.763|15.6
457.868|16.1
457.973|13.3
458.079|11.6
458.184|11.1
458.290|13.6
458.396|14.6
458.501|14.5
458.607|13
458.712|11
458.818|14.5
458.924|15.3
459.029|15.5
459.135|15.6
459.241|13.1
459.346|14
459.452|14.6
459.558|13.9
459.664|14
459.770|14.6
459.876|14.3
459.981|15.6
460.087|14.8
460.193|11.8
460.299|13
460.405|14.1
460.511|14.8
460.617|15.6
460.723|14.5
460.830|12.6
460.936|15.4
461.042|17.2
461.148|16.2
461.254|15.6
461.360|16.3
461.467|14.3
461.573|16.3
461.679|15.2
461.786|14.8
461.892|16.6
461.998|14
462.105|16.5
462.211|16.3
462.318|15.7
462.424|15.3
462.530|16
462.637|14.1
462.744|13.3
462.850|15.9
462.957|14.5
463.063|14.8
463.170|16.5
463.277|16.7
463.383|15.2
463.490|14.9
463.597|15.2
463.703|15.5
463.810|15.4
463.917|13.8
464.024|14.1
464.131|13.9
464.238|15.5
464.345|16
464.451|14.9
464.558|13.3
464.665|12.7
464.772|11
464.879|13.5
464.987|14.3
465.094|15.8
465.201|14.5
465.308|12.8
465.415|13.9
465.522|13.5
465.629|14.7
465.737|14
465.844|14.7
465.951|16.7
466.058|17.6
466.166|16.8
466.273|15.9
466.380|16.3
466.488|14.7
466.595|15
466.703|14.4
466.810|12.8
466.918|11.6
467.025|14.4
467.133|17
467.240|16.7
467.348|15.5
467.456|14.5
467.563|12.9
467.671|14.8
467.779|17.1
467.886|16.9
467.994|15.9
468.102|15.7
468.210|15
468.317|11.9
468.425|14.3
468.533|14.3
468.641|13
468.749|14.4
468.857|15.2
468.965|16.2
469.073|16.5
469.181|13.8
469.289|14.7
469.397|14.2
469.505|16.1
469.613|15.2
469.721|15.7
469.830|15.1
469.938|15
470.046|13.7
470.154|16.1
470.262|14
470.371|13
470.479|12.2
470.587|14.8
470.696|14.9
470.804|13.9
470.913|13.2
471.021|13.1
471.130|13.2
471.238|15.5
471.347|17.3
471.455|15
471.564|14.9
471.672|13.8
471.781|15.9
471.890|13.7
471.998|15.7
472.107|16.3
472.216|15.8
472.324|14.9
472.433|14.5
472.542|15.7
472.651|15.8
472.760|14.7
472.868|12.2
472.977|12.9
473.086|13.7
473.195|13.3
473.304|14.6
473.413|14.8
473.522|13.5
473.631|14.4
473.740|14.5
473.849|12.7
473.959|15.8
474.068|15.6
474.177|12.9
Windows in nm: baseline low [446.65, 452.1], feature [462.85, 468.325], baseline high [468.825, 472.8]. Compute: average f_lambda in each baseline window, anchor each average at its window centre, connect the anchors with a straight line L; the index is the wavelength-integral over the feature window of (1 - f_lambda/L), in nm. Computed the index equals -0.25 nm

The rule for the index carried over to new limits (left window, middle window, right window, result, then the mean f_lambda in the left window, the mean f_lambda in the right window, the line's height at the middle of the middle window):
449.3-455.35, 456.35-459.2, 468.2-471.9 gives -0.296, 12.2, 14.5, 12.9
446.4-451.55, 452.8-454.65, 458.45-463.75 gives 0.315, 12.1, 14.9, 13.2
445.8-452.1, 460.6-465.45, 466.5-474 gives -0.453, 11.7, 14.6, 13.7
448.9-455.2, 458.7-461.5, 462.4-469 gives -0.184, 12.1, 14.8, 13.7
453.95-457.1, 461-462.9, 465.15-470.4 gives -0.156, 13.8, 14.9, 14.3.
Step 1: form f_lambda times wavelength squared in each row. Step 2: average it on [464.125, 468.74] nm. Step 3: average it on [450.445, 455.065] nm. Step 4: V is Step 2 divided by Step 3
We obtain 1.28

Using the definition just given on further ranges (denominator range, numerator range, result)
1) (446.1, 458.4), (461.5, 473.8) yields 1.27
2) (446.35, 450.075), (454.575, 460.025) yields 1.26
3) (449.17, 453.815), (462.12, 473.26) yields 1.33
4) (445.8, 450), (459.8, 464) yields 1.45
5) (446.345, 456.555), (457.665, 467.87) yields 1.26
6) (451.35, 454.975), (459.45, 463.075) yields 1.32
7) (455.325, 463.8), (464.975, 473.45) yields 1.05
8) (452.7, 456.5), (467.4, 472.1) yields 1.28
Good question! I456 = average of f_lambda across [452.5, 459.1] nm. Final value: 13.1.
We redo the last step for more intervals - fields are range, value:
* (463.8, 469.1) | 14.7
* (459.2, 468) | 14.9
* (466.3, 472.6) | 14.8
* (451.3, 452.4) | 13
